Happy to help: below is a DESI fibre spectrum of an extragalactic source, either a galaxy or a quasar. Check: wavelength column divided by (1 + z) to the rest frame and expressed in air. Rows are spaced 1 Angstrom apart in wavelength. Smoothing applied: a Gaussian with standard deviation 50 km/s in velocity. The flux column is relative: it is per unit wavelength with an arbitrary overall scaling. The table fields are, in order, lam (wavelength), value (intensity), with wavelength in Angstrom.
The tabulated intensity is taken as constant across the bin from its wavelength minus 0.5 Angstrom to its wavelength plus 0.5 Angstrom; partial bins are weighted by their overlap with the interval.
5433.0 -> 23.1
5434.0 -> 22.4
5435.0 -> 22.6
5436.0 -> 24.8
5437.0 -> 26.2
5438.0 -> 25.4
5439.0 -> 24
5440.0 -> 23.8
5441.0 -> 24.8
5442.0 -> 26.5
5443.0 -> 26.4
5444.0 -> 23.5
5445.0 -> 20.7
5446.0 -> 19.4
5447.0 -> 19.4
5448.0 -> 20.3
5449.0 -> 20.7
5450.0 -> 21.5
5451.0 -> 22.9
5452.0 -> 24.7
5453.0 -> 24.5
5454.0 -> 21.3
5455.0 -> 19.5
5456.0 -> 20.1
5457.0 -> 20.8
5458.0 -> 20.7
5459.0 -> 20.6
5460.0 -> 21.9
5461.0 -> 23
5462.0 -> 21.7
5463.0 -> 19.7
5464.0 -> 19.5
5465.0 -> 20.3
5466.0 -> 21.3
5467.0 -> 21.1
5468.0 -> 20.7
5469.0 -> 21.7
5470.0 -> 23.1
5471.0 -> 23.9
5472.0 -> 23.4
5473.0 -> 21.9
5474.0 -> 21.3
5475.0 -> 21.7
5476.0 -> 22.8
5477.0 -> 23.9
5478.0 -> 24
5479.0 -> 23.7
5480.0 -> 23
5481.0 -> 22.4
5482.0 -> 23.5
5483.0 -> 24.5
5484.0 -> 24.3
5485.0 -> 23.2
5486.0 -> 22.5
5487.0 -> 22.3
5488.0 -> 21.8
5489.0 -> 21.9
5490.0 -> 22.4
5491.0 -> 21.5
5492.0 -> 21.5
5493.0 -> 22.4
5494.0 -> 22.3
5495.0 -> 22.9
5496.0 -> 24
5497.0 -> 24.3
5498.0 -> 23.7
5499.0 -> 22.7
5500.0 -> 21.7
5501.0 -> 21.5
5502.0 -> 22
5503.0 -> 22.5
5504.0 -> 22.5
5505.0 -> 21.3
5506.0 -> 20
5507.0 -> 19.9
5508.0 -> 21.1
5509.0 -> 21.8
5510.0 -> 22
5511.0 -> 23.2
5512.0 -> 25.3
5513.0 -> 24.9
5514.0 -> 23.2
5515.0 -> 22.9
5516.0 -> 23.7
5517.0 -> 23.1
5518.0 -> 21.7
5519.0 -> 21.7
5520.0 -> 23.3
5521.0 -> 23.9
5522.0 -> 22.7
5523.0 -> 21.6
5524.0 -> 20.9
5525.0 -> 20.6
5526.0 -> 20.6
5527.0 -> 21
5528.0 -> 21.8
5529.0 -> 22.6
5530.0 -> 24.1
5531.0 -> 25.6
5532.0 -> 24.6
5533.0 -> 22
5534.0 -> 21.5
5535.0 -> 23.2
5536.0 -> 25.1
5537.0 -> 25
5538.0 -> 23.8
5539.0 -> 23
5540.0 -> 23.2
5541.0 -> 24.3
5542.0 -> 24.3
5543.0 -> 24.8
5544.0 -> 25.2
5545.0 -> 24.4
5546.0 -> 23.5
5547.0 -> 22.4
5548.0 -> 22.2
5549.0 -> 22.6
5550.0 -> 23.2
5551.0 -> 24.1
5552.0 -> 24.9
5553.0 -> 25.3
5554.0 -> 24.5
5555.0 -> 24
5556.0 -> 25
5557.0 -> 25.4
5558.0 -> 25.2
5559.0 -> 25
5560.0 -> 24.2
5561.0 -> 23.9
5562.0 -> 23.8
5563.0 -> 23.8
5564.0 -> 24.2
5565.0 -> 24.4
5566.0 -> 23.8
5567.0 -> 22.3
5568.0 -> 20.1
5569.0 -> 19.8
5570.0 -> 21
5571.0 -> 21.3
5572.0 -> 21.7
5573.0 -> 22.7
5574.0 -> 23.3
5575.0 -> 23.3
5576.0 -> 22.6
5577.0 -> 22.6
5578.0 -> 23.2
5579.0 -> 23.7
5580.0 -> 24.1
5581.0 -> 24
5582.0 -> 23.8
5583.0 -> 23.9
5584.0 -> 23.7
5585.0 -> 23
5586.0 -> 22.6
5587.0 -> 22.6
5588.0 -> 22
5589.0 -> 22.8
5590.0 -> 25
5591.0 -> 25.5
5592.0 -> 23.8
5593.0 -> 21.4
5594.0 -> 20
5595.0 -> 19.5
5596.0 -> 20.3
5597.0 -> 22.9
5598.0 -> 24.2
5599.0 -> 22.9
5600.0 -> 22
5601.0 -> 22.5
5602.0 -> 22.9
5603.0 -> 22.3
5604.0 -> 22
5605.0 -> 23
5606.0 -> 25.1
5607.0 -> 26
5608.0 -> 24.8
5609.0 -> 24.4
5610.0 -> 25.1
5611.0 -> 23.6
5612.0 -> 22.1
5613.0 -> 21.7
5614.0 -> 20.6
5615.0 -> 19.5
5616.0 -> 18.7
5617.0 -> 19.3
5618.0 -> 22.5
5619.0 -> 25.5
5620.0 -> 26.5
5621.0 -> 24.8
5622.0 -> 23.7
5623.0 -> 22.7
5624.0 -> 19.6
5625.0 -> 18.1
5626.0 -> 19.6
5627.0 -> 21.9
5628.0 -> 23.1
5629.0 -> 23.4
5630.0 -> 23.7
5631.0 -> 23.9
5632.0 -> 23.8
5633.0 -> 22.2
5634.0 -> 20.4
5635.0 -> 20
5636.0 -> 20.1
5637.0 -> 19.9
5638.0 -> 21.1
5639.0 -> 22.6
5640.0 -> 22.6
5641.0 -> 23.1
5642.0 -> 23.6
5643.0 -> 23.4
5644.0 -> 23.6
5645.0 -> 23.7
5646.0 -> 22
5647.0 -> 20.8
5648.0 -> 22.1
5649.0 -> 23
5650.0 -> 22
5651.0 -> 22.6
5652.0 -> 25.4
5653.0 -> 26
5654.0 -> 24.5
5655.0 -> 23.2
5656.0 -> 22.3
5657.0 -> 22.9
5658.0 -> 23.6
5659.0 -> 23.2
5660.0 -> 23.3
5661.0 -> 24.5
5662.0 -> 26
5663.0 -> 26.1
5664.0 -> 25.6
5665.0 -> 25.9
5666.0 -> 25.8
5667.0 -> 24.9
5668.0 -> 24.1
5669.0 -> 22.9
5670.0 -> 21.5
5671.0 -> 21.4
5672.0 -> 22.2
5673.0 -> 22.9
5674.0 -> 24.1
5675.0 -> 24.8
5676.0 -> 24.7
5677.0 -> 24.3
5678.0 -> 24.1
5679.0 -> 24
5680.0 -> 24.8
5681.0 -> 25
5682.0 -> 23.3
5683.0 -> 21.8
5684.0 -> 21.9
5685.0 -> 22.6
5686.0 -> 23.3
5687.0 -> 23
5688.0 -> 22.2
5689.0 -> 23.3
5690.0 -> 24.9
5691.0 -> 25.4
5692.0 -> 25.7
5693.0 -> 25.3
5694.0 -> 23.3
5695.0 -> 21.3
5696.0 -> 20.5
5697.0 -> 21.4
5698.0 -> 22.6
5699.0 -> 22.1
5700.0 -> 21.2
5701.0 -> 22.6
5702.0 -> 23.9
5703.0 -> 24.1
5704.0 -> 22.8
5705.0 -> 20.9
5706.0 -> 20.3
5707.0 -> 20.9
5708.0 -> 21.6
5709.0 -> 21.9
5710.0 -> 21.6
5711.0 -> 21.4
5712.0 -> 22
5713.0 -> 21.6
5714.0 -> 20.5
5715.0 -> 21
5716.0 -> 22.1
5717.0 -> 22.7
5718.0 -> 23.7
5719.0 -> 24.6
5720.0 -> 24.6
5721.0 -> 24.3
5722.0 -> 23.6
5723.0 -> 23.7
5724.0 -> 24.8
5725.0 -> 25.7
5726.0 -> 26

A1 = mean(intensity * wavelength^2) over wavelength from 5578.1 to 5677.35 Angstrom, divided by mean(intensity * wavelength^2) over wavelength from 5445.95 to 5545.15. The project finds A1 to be 1.07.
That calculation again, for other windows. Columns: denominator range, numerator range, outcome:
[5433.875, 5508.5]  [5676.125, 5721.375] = 1.11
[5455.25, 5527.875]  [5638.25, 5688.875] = 1.13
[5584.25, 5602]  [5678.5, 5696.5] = 1.07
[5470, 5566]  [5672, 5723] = 1.06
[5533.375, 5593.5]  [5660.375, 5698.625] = 1.05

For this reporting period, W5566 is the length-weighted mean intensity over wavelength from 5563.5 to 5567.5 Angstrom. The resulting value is 23.7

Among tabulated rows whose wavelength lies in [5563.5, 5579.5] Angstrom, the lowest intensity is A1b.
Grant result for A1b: 19.8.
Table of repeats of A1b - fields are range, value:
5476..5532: 19.9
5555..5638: 18.1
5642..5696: 20.5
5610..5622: 18.7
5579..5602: 19.5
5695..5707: 20.3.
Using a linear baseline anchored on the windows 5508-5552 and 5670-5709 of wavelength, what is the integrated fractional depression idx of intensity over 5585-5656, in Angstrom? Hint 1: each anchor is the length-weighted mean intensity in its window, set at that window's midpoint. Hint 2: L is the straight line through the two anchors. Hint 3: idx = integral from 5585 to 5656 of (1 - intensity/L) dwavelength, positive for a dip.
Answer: 1.4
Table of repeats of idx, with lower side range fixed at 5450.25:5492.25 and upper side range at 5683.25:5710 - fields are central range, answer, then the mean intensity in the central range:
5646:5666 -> -1.2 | 23.8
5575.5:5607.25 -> -0.8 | 23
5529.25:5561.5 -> -2.5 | 24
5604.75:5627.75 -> -0.1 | 22.6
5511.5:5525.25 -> -0.4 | 22.9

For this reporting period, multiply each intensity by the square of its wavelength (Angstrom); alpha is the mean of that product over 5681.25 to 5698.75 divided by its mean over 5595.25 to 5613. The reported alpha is 1.0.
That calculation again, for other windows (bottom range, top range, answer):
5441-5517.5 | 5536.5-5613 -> 1.08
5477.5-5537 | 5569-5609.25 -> 1.04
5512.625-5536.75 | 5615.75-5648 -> 1.01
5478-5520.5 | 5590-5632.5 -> 1.04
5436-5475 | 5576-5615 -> 1.09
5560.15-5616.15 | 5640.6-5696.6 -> 1.06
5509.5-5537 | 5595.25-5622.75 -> 1.03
